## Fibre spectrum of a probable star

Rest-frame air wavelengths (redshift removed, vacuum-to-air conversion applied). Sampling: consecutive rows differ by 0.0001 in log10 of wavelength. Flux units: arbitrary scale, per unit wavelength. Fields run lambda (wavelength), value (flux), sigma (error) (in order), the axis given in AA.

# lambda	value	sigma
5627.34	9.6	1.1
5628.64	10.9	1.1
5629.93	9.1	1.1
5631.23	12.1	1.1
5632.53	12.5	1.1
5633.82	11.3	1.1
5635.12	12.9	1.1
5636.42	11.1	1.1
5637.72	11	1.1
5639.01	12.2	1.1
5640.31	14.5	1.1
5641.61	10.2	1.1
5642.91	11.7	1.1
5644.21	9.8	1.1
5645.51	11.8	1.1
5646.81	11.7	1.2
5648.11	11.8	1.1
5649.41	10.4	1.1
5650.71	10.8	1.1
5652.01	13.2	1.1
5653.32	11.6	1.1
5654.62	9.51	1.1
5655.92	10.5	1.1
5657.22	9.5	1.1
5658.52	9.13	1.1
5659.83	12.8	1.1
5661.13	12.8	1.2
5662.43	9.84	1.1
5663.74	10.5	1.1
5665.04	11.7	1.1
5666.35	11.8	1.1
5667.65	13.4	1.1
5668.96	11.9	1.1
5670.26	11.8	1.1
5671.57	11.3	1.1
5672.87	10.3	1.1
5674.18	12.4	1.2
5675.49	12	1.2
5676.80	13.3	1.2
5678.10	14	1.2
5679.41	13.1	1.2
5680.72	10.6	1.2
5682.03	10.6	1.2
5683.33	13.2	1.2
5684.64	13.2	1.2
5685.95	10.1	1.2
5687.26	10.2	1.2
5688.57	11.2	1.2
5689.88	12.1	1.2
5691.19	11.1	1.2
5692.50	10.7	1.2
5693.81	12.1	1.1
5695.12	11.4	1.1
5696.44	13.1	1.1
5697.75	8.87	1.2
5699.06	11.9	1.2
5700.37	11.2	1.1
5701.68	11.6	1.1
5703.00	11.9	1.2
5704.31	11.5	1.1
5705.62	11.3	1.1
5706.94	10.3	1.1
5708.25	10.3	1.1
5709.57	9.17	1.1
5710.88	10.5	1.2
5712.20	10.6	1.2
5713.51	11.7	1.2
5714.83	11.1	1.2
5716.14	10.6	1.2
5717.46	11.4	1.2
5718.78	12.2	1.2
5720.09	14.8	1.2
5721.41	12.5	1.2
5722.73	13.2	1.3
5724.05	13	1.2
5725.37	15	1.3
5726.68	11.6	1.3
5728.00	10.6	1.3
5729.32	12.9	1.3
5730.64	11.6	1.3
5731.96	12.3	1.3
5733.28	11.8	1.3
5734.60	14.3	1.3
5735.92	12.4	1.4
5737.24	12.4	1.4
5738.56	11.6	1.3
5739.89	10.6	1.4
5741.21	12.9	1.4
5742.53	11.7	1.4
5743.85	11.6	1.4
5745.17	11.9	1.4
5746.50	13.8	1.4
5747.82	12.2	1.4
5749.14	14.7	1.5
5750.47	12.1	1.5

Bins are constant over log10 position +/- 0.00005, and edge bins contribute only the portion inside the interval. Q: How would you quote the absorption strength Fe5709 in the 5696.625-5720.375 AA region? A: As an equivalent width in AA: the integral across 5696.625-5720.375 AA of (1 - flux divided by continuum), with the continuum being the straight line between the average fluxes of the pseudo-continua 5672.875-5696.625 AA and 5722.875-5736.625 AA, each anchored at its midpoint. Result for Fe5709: 2.1 AA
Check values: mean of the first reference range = 11.8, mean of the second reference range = 12.6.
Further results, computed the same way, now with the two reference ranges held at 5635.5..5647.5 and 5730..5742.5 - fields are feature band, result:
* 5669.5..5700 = 0.48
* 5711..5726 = -0.28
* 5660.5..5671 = 0.03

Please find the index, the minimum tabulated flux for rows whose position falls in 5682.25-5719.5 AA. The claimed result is 8.87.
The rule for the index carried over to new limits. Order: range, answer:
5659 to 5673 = 9.84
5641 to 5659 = 9.13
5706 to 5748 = 9.17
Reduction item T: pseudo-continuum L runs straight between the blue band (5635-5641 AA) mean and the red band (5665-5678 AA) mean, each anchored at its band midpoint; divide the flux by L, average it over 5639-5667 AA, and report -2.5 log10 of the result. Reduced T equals 0.09 mag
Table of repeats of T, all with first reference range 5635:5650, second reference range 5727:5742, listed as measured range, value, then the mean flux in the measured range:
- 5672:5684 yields -0.035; 12.2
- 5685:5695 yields 0.065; 11.2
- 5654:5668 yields 0.064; 11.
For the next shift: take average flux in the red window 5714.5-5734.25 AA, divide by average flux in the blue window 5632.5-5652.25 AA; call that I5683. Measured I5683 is 1.06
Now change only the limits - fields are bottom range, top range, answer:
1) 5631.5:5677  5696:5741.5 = 1.02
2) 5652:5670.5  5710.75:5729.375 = 1.08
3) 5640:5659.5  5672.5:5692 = 1.07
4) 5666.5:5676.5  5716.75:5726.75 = 1.09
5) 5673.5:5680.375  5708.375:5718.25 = 0.84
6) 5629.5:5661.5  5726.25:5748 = 1.07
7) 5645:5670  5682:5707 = 1.01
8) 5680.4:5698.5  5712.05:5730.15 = 1.08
